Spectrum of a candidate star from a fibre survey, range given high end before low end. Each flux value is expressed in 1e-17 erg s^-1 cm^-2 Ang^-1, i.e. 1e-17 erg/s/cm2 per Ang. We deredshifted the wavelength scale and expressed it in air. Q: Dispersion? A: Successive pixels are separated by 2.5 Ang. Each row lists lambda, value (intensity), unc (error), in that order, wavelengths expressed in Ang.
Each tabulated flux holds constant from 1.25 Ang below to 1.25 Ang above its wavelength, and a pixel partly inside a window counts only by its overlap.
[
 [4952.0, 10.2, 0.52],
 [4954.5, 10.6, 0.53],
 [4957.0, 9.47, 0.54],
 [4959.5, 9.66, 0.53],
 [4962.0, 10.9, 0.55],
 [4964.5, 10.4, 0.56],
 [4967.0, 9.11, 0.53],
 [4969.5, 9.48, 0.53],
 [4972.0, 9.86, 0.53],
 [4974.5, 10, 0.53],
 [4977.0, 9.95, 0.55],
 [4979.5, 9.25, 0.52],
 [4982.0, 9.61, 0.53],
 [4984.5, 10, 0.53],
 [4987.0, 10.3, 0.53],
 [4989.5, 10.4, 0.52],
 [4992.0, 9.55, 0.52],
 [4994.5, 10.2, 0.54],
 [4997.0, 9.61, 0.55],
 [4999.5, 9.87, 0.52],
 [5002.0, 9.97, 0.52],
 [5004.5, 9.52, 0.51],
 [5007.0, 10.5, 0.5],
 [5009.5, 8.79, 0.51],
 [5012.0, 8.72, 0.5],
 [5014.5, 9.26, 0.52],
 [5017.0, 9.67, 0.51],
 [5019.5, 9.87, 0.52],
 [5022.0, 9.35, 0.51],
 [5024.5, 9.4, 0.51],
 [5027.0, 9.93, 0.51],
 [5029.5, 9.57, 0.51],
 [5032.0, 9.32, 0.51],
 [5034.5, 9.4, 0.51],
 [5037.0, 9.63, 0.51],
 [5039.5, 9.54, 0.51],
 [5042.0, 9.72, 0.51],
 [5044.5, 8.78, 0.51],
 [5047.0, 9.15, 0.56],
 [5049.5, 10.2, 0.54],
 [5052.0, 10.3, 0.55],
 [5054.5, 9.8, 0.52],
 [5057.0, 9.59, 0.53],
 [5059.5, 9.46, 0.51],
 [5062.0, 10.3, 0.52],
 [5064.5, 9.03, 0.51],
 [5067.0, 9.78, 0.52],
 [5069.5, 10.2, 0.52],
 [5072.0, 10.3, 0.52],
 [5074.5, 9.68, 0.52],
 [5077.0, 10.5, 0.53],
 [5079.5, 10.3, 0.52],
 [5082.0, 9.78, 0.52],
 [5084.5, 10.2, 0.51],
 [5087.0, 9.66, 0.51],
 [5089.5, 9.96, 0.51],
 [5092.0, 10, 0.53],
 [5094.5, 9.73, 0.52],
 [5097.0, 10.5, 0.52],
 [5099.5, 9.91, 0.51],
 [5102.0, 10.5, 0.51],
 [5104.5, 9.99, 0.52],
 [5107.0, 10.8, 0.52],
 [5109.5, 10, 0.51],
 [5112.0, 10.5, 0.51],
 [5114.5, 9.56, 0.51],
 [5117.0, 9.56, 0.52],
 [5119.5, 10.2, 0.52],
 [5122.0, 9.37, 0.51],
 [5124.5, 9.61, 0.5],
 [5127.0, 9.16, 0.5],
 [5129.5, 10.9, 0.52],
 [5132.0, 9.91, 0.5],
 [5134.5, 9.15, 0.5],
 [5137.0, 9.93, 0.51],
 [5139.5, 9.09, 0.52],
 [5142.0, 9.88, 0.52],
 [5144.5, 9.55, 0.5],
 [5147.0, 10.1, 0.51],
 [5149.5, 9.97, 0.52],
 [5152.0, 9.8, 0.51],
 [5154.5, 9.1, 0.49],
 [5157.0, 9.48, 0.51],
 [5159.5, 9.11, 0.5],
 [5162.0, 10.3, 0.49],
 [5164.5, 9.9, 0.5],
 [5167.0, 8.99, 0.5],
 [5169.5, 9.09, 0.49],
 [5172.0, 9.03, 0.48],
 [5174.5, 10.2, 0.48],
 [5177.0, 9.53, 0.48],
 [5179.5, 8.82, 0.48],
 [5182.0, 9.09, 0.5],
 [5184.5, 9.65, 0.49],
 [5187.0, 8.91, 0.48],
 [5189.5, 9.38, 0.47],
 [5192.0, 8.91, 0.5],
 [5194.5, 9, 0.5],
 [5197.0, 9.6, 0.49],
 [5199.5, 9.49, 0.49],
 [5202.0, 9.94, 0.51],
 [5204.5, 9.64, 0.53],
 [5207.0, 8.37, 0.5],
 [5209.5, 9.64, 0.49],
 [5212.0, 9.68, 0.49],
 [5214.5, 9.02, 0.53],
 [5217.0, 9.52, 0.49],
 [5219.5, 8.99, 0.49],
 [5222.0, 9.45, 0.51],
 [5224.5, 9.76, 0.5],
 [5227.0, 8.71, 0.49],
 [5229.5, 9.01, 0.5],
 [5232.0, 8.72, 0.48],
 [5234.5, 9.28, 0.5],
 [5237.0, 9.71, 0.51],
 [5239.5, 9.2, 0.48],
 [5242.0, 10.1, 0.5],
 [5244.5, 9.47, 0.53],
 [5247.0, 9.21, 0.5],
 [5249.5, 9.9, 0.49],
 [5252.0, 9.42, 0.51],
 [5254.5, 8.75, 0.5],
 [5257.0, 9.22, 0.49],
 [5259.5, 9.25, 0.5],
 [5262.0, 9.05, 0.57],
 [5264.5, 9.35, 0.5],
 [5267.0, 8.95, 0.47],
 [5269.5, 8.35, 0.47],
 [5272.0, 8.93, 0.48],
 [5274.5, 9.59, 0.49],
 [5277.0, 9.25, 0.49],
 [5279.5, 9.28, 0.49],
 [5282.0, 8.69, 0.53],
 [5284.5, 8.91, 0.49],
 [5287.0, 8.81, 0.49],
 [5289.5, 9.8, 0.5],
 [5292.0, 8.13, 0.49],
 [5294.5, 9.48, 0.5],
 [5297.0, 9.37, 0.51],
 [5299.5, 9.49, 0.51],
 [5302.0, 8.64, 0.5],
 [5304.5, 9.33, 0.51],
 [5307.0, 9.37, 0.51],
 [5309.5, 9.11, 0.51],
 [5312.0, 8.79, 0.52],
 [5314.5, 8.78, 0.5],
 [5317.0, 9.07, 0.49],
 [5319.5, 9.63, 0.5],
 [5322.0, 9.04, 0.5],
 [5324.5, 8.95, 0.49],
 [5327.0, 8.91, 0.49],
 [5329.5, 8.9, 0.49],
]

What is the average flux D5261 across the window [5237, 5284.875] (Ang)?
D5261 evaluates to 9.22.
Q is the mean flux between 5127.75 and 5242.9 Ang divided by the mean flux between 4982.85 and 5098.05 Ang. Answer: 1.0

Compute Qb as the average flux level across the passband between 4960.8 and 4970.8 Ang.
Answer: 9.97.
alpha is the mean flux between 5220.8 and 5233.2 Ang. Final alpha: 9.13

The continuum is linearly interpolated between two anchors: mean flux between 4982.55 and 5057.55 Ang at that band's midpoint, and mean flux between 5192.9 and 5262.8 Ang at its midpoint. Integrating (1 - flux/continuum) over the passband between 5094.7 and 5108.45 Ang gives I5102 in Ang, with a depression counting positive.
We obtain -1.1 Ang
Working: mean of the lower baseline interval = 9.66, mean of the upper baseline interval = 9.32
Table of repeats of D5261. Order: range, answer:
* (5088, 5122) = 10.1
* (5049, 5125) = 9.98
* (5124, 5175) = 9.62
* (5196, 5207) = 9.52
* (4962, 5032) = 9.72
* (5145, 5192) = 9.46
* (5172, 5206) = 9.38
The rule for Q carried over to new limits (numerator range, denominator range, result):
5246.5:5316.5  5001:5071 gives 0.95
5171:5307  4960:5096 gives 0.95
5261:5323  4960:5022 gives 0.93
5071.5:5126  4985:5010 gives 1.01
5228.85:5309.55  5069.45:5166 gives 0.93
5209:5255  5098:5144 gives 0.95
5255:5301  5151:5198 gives 0.97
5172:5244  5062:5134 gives 0.93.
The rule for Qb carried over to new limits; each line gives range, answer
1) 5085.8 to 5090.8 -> 9.81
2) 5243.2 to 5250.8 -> 9.53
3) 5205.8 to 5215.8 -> 9.18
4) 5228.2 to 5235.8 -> 9.01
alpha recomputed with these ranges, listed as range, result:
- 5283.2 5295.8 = 9.03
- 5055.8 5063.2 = 9.78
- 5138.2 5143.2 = 9.49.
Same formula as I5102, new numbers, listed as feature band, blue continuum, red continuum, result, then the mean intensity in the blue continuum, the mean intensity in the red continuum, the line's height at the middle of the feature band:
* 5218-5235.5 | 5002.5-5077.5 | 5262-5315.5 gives 0.1 Ang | 9.64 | 9.07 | 9.21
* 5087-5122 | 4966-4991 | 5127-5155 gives -1.0 Ang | 9.8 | 9.75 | 9.76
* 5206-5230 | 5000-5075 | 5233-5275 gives 0.3 Ang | 9.63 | 9.27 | 9.33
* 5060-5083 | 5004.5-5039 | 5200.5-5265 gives -1.3 Ang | 9.5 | 9.32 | 9.45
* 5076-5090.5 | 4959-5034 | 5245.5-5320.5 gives -0.8 Ang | 9.73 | 9.13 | 9.55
